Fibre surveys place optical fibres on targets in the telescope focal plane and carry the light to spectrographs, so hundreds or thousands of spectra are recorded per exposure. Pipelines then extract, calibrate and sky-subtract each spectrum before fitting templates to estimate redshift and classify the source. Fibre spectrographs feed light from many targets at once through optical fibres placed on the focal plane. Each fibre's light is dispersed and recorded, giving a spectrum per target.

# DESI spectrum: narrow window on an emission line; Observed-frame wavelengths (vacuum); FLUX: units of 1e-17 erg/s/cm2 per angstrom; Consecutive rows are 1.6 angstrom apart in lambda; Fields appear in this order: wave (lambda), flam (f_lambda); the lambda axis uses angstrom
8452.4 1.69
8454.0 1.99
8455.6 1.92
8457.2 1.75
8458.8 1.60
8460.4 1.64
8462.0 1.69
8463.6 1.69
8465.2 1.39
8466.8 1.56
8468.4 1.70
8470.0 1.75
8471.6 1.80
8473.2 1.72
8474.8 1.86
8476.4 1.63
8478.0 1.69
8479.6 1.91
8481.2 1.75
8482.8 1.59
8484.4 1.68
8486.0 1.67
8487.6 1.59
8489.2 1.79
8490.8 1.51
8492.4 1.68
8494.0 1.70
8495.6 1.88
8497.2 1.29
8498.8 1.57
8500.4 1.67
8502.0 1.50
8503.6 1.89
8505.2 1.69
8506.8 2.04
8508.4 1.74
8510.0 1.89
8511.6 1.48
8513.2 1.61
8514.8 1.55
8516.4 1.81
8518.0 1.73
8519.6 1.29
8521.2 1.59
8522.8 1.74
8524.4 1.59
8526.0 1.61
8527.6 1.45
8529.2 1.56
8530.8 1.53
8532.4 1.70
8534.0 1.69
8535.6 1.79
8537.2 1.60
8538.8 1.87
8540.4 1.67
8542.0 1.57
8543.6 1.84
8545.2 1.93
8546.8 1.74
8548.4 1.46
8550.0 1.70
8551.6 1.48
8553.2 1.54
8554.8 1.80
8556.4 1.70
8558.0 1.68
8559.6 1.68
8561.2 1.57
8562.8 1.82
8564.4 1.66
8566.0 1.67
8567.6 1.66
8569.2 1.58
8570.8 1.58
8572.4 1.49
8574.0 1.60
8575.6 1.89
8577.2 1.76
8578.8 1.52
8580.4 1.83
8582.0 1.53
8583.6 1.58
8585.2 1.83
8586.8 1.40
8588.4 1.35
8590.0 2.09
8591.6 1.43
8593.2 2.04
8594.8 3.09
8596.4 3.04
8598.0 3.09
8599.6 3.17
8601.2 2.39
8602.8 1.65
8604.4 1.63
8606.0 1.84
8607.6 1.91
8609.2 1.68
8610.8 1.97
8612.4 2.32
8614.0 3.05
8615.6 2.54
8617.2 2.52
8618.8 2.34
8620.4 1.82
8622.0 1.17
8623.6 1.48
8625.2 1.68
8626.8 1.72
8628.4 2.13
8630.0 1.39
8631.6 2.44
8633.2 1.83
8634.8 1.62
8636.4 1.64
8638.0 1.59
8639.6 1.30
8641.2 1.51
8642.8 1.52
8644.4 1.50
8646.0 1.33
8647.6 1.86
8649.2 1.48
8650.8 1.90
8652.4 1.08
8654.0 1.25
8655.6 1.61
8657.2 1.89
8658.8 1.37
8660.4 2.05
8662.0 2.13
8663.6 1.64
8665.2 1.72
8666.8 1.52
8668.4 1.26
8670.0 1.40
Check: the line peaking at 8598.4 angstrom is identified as [S II]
